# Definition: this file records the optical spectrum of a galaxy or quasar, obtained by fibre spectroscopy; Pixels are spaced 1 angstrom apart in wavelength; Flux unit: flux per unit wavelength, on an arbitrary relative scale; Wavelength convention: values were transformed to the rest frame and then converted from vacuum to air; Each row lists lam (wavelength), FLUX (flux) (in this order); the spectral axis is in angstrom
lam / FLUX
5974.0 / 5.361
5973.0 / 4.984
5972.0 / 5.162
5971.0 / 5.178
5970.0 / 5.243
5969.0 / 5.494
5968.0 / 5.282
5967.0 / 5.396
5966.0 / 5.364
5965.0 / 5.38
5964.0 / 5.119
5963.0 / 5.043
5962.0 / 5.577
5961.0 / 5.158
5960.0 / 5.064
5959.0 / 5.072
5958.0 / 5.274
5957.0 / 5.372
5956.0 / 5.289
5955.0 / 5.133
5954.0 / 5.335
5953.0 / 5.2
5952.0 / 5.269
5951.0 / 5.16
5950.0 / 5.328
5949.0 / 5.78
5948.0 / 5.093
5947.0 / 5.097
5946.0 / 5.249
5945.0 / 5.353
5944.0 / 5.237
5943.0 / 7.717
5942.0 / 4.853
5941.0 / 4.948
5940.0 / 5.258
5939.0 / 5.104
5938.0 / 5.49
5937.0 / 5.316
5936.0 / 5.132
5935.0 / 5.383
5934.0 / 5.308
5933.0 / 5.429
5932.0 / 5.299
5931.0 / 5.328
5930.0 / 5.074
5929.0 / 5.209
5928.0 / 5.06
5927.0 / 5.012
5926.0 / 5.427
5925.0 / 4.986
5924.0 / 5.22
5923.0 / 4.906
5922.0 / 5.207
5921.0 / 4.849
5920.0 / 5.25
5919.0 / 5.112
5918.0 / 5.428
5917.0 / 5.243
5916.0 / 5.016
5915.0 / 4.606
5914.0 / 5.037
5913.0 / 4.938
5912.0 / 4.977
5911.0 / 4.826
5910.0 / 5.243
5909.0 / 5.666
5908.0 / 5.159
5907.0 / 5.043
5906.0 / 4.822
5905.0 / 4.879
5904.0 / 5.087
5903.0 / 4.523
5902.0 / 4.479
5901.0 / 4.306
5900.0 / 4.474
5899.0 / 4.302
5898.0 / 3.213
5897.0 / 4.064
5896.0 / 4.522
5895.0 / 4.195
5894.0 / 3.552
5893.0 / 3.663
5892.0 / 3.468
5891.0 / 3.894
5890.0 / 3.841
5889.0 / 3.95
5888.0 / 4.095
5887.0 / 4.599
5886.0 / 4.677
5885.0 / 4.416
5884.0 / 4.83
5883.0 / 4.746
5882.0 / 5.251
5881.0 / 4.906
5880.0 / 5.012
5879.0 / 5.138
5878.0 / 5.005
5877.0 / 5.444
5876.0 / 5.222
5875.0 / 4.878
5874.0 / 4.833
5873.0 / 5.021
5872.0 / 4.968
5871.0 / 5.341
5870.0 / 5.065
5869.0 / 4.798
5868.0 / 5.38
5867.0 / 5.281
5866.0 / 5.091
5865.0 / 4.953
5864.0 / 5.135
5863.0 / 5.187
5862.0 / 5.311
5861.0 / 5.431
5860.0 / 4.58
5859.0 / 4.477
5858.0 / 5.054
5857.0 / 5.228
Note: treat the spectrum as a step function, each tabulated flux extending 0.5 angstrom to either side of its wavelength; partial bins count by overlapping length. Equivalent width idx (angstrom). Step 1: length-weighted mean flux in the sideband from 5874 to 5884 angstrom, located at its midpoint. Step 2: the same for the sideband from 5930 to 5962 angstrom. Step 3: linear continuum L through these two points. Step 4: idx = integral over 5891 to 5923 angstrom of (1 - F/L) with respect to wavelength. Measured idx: 3.04 angstrom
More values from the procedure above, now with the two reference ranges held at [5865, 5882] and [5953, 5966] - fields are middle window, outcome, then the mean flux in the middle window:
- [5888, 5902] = 3.13 angstrom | 3.98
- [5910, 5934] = 0.28 angstrom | 5.11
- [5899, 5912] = 0.72 angstrom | 4.86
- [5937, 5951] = -0.54 angstrom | 5.41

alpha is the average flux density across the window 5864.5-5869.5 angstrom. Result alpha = 5.1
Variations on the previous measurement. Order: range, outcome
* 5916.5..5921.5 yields 5.18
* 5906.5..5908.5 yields 5.1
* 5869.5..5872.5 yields 5.12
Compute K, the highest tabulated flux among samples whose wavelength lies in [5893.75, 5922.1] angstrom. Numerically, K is 5.666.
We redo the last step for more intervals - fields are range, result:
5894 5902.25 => 4.522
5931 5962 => 7.717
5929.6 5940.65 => 5.49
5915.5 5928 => 5.428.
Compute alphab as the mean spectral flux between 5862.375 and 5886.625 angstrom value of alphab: 5.02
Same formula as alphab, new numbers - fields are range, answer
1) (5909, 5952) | 5.23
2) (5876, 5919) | 4.64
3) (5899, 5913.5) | 4.87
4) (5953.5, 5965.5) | 5.23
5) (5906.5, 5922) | 5.1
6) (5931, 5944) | 5.42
